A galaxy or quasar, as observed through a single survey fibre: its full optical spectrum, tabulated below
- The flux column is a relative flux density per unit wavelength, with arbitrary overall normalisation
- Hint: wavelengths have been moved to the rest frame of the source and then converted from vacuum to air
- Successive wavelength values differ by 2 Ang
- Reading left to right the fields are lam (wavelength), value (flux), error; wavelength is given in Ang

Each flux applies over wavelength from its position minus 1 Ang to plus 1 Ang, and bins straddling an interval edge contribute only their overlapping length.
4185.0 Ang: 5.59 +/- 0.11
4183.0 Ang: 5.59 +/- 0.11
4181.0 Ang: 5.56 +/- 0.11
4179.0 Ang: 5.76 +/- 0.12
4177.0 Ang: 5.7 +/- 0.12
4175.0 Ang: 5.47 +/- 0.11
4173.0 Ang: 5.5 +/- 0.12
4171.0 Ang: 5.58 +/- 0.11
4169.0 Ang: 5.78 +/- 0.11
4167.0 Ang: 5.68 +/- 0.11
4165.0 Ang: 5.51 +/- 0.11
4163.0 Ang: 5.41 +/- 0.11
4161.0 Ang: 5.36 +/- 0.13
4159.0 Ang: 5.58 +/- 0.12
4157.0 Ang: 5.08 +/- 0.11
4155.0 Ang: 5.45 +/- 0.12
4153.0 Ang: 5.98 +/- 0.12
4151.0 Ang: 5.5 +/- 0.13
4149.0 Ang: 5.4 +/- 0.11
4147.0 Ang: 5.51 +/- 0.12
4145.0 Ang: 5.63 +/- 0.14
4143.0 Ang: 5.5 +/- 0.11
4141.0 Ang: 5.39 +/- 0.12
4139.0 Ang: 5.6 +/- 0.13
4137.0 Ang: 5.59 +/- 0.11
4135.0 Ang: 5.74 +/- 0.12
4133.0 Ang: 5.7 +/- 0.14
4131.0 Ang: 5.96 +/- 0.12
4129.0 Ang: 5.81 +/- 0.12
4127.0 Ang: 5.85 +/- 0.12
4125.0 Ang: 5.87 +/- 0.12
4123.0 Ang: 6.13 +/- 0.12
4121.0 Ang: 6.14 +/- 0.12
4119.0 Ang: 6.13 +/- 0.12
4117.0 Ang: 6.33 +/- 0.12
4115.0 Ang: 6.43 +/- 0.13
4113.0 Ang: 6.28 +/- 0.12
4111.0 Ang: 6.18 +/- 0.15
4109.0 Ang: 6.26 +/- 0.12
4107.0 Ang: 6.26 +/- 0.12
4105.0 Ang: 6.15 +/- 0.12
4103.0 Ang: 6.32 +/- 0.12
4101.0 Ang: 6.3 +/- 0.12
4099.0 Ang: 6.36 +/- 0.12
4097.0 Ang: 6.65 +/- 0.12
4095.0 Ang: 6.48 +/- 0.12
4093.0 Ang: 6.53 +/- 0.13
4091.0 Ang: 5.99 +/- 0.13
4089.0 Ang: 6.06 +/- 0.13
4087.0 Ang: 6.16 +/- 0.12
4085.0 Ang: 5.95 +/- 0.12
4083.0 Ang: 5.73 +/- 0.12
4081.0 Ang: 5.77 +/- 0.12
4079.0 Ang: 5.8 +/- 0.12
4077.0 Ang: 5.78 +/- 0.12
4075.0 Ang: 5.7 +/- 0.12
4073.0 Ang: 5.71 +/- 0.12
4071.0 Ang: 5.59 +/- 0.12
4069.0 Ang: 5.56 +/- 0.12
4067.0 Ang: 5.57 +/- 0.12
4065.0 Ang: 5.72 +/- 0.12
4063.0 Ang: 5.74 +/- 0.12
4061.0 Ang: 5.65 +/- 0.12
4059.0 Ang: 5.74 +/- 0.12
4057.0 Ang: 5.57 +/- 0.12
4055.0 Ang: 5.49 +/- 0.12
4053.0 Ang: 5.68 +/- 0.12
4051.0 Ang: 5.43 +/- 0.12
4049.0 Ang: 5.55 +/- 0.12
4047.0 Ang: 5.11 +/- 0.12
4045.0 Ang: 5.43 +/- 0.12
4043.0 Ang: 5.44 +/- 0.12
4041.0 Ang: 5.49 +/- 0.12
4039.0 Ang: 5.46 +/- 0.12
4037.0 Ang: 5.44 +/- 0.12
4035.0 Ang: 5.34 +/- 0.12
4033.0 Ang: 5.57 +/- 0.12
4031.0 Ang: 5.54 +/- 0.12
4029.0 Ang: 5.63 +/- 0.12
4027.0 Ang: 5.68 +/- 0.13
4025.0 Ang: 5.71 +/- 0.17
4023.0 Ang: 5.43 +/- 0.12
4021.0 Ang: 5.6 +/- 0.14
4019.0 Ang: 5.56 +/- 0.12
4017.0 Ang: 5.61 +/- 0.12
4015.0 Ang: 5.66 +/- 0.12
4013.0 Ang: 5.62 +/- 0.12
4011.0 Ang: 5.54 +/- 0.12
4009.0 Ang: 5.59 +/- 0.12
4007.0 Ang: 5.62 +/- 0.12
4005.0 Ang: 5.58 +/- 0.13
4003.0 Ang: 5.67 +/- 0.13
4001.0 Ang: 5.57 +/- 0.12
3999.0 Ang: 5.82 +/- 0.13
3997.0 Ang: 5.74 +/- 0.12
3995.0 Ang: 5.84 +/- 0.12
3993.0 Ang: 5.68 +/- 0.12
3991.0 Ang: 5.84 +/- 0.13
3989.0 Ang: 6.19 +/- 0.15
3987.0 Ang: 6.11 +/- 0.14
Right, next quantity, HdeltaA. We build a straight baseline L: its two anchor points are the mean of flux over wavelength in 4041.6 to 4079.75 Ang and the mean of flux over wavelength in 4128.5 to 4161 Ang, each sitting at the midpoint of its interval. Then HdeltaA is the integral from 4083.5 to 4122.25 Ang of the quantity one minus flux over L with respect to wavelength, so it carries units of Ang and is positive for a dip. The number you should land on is -4.6 Ang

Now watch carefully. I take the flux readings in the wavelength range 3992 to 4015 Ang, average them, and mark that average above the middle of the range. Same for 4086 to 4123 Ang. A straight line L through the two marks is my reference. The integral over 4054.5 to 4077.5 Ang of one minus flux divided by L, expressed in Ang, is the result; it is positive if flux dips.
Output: 1.5 Ang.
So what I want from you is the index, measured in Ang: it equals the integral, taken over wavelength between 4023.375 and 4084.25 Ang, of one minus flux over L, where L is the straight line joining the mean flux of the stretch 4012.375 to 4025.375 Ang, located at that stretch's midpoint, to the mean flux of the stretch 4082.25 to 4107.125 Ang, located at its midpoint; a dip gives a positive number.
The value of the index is 3.1 Ang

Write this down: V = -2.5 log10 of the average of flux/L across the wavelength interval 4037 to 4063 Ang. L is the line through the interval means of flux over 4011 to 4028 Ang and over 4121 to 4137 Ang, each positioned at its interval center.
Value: 0.033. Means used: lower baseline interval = 5.6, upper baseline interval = 5.87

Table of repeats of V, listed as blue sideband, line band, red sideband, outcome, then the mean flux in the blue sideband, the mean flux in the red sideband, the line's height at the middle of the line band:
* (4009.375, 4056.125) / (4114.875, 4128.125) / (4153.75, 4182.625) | -0.107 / 5.52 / 5.54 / 5.53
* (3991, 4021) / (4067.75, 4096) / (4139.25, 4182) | -0.059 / 5.65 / 5.54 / 5.6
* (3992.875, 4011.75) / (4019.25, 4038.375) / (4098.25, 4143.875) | 0.038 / 5.67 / 6.01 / 5.74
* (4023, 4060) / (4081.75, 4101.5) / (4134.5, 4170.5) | -0.128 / 5.51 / 5.54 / 5.52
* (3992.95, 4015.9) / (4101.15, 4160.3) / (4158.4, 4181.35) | -0.050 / 5.66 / 5.57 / 5.59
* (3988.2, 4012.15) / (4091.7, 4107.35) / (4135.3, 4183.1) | -0.139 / 5.72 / 5.55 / 5.61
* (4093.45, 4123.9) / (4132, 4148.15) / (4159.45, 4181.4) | 0.066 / 6.3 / 5.57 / 5.93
